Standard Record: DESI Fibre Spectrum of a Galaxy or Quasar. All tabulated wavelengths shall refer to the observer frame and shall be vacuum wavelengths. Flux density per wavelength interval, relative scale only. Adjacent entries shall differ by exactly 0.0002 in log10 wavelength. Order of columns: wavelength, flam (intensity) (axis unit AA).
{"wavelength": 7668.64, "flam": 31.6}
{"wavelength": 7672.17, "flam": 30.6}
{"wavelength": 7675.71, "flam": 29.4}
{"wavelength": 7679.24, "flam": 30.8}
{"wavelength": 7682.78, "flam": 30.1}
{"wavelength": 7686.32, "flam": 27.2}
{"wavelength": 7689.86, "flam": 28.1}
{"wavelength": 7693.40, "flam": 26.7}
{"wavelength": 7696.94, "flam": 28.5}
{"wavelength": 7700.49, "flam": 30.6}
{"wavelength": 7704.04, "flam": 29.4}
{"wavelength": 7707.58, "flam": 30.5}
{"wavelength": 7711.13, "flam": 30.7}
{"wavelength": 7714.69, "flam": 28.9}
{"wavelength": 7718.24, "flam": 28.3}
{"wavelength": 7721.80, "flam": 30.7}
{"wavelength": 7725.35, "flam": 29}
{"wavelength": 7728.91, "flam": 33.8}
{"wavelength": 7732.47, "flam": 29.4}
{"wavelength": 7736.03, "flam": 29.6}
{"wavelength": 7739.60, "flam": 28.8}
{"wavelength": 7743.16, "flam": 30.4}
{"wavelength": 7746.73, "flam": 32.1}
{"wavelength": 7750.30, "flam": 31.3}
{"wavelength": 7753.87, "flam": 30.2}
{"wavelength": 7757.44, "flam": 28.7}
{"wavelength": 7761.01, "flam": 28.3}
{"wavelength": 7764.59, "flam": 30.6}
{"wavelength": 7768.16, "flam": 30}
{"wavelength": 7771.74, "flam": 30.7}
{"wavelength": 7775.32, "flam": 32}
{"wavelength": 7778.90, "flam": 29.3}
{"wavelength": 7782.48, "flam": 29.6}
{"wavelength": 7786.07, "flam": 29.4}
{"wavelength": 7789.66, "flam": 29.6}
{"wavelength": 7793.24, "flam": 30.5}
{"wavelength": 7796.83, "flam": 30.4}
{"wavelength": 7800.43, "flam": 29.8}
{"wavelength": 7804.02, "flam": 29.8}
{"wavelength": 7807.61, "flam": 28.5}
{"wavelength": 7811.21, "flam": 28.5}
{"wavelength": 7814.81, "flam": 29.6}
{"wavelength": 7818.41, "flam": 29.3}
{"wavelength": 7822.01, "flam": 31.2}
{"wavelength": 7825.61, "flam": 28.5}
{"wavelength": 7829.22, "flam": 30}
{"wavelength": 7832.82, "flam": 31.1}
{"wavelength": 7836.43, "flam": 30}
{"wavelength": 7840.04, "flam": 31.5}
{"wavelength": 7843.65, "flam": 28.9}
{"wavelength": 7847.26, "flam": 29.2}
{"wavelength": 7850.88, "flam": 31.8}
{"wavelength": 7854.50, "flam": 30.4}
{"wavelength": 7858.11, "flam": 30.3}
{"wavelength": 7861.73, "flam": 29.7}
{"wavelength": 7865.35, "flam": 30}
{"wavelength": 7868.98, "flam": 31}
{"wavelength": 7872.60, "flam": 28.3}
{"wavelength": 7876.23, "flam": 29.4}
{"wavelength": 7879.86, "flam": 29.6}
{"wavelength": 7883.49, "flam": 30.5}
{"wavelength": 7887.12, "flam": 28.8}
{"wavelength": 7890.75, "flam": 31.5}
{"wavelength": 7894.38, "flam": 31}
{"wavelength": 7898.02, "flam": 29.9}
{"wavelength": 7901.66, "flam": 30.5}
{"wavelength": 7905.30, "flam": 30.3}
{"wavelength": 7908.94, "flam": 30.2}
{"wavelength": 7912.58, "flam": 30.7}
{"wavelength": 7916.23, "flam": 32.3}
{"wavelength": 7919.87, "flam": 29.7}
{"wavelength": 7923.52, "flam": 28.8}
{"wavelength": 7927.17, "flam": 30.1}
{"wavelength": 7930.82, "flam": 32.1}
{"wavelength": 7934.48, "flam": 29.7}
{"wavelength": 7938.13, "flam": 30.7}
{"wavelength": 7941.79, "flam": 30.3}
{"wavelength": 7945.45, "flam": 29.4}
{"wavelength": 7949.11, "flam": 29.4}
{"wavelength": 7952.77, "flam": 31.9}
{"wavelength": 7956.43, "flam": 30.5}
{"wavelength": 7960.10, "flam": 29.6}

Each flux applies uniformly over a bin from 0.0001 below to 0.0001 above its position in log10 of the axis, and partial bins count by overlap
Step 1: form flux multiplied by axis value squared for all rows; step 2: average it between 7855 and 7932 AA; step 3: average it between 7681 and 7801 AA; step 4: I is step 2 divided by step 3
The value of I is 1.1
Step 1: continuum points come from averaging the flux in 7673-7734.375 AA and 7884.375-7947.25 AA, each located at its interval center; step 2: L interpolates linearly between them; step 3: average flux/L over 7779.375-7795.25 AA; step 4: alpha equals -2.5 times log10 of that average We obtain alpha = 0.004 mag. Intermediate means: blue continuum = 29.6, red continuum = 30.4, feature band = 29.7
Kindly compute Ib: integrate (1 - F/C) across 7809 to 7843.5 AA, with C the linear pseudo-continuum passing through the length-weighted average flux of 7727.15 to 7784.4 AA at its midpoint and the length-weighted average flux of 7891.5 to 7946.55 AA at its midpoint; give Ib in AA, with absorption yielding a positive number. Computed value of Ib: 0.5 AA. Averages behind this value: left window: 30.3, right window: 30.4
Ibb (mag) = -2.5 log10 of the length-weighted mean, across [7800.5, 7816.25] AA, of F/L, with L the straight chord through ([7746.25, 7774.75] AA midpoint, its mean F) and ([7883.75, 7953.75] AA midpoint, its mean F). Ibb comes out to 0.04 mag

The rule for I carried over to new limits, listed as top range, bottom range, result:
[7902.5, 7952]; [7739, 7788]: 1.05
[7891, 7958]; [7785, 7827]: 1.06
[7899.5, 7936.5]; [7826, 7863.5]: 1.03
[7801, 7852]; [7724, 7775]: 1.01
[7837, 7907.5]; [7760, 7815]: 1.03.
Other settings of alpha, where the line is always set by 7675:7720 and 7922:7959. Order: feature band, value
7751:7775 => -0.02 mag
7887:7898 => -0.02 mag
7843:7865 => -0.01 mag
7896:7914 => -0.01 mag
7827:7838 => -0.02 mag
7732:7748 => -0.02 mag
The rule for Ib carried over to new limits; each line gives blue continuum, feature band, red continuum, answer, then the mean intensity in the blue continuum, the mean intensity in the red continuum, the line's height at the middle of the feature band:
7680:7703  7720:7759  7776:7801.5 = -1.5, 28.7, 29.9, 29.3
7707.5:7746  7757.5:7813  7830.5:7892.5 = 0.6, 30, 30.1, 30.1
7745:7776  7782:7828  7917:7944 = 1.1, 30.4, 30.3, 30.3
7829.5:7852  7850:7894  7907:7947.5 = 0.4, 30.3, 30.4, 30.4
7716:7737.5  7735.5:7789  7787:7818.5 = -0.4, 30.1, 29.6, 29.9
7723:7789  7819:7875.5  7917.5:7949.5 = 0.1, 30.2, 30.1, 30.1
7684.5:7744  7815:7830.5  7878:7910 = 0.1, 29.4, 30.3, 29.9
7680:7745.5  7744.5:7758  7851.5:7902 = -0.5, 29.5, 30.1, 29.7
